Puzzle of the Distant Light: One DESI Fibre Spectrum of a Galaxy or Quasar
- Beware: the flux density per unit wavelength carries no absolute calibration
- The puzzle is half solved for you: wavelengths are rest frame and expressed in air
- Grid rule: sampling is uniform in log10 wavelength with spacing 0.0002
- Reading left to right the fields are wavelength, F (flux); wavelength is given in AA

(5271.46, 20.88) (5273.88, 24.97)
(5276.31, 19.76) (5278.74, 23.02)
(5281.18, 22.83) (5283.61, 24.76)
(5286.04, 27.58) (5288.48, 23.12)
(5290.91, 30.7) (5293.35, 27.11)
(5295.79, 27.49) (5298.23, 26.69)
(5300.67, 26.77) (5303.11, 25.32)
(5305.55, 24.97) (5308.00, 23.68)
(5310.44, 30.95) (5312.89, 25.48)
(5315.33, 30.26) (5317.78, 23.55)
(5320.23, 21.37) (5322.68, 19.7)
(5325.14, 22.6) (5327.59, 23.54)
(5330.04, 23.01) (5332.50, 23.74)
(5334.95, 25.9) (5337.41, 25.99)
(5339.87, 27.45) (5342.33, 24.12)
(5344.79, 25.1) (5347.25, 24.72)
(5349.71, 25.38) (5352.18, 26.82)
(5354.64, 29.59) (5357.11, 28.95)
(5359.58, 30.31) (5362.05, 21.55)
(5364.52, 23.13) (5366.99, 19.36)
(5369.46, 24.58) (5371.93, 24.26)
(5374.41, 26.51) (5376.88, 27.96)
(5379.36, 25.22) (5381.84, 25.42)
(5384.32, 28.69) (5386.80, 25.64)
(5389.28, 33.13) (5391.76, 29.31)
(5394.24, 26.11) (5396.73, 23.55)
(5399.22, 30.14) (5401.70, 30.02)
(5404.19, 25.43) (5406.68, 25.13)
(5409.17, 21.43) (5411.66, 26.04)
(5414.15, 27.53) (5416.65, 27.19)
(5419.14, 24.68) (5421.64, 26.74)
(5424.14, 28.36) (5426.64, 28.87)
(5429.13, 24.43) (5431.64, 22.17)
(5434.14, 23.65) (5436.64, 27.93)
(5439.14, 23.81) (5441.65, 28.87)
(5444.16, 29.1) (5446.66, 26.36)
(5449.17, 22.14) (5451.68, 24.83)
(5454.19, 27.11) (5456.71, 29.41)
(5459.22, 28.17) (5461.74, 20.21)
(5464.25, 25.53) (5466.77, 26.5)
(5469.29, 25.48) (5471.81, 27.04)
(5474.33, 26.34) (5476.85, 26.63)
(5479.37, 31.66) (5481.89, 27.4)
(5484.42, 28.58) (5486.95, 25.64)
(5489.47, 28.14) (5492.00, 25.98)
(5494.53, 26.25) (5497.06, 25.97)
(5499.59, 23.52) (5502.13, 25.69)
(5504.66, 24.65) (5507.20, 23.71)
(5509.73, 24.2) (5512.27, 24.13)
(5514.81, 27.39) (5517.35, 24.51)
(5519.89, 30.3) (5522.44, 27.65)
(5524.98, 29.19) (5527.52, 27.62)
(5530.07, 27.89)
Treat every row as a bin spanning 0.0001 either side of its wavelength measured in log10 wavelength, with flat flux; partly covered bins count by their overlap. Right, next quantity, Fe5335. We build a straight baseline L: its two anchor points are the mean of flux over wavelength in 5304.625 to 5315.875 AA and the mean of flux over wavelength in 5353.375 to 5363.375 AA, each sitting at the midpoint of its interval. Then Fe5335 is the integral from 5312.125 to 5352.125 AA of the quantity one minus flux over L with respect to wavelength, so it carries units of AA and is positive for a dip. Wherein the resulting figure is 3.9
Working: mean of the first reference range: 26.9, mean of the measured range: 24.6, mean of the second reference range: 27.6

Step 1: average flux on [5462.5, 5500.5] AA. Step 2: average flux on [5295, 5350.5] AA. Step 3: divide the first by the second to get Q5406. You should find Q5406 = 1.06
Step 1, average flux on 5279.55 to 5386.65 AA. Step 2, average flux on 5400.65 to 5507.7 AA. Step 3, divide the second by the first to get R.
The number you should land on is 1.0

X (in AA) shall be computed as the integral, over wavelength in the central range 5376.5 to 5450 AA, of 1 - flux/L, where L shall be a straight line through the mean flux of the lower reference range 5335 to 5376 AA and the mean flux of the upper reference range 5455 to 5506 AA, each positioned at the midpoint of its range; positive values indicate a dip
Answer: -1.6 AA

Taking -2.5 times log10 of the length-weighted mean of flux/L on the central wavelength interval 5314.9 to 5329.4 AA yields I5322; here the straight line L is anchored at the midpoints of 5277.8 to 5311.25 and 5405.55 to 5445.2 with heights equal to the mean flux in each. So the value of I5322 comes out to 0.13 mag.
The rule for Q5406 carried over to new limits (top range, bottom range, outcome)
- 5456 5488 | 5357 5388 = 1.06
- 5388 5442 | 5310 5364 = 1.05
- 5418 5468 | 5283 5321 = 0.99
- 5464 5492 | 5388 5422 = 1.01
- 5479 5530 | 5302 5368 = 1.06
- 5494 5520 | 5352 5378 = 0.98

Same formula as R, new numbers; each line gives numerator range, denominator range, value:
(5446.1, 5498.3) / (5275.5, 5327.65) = 1.05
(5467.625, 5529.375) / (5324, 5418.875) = 1.03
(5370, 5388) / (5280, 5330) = 1.03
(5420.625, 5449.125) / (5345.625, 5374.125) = 1.03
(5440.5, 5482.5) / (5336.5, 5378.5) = 1.04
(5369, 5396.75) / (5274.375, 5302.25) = 1.06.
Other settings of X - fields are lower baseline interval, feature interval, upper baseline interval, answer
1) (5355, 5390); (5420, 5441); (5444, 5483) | 0.37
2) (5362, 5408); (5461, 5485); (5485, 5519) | -0.90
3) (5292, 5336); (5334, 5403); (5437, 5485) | -1.94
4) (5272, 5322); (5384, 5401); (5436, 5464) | -1.49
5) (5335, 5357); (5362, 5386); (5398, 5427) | 1.48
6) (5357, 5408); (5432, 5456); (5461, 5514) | 0.17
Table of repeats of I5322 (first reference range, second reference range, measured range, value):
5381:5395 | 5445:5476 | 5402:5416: 0.08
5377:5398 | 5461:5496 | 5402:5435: 0.05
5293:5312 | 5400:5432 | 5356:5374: 0.07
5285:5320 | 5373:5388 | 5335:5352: 0.04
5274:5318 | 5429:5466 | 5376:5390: -0.07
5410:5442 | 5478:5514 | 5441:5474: 0.00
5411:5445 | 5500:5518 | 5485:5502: -0.04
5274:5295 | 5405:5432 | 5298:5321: -0.04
